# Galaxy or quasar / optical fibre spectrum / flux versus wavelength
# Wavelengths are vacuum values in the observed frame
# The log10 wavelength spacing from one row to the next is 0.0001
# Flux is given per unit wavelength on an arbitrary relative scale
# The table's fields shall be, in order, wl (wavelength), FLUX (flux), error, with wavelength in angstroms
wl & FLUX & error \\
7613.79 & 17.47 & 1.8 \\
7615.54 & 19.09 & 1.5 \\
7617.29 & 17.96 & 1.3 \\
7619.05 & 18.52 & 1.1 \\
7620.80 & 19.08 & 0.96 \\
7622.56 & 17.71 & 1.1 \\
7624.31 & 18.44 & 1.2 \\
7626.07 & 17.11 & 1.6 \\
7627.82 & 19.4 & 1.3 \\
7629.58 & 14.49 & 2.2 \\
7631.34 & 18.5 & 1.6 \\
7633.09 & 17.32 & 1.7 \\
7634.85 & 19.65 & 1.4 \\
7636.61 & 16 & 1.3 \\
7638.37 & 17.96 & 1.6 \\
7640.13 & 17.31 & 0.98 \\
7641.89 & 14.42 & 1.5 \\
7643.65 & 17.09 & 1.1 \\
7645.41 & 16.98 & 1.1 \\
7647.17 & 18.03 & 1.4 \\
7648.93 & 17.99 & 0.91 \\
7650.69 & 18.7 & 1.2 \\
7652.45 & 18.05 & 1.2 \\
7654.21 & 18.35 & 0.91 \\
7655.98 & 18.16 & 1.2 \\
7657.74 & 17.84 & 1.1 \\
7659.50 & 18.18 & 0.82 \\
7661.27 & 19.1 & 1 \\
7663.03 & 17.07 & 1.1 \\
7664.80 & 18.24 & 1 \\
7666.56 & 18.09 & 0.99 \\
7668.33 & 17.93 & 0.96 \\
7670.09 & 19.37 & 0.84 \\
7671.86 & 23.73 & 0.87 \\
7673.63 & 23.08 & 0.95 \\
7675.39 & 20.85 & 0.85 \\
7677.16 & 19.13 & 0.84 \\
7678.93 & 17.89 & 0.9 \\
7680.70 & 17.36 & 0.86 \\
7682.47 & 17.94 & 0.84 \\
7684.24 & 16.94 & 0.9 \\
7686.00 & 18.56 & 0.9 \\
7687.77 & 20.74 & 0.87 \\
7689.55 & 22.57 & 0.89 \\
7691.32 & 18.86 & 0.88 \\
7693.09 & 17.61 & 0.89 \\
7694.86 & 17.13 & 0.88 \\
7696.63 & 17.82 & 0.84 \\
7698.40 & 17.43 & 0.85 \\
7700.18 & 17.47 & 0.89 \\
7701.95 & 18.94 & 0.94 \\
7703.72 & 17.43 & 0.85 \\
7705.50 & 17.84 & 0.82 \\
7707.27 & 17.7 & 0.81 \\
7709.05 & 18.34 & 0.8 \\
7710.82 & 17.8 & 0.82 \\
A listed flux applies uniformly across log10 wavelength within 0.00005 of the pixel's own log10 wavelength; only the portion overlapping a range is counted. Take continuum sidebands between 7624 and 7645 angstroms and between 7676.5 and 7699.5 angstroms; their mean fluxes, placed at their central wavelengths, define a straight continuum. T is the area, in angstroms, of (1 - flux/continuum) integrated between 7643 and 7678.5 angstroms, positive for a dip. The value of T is -1.9 angstroms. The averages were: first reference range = 17.3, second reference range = 18.4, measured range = 18.8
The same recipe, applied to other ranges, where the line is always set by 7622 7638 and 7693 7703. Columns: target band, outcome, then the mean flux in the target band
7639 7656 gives 0.18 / 17.5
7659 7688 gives -2.19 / 19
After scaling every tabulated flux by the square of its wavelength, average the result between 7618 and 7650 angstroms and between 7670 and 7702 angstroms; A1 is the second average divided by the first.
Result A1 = 1.1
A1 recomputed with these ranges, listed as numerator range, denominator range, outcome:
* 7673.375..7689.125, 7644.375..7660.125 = 1.07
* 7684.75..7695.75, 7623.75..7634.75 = 1.10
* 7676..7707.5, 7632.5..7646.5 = 1.09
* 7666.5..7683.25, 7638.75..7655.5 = 1.13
